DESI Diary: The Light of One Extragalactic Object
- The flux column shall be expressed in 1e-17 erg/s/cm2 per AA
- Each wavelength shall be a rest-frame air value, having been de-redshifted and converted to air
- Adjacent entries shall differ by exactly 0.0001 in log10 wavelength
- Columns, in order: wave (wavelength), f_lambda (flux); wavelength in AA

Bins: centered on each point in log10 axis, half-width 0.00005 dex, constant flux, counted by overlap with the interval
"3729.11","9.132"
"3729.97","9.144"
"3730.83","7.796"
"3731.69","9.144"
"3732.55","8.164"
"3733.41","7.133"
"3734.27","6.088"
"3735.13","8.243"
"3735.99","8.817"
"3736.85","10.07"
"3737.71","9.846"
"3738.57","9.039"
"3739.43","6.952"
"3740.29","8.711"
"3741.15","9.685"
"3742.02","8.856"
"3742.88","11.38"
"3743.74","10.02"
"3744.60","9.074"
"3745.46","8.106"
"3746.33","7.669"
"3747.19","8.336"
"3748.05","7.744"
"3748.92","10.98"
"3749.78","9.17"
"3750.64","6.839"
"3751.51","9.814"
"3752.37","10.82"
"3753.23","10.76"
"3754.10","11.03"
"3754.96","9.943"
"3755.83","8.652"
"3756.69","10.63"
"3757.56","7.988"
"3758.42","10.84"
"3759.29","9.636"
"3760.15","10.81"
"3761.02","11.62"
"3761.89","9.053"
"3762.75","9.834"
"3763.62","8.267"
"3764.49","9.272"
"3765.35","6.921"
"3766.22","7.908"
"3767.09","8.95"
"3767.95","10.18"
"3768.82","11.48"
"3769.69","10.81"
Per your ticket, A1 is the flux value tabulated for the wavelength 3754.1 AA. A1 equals 11.03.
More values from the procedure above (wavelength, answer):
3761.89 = 9.053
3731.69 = 9.144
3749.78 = 9.17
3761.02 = 11.62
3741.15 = 9.685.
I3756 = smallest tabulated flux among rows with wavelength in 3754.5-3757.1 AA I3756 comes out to 8.652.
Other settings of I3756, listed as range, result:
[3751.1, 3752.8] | 9.814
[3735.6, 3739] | 8.817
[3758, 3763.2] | 9.053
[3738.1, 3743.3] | 6.952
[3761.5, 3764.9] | 8.267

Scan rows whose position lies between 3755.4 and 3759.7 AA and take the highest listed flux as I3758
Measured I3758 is 10.84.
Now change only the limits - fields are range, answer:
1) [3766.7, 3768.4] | 10.18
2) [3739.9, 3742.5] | 9.685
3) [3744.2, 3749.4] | 10.98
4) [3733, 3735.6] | 8.243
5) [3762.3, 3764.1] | 9.834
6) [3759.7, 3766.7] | 11.62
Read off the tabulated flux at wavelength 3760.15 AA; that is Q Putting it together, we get 10.81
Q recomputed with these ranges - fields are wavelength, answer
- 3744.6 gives 9.074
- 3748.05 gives 7.744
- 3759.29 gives 9.636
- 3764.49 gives 9.272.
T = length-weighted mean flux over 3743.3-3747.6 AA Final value 8.65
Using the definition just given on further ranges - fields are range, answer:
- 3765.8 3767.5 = 8.41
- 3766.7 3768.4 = 9.63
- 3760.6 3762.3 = 10.3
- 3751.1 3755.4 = 10.5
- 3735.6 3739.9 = 8.95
